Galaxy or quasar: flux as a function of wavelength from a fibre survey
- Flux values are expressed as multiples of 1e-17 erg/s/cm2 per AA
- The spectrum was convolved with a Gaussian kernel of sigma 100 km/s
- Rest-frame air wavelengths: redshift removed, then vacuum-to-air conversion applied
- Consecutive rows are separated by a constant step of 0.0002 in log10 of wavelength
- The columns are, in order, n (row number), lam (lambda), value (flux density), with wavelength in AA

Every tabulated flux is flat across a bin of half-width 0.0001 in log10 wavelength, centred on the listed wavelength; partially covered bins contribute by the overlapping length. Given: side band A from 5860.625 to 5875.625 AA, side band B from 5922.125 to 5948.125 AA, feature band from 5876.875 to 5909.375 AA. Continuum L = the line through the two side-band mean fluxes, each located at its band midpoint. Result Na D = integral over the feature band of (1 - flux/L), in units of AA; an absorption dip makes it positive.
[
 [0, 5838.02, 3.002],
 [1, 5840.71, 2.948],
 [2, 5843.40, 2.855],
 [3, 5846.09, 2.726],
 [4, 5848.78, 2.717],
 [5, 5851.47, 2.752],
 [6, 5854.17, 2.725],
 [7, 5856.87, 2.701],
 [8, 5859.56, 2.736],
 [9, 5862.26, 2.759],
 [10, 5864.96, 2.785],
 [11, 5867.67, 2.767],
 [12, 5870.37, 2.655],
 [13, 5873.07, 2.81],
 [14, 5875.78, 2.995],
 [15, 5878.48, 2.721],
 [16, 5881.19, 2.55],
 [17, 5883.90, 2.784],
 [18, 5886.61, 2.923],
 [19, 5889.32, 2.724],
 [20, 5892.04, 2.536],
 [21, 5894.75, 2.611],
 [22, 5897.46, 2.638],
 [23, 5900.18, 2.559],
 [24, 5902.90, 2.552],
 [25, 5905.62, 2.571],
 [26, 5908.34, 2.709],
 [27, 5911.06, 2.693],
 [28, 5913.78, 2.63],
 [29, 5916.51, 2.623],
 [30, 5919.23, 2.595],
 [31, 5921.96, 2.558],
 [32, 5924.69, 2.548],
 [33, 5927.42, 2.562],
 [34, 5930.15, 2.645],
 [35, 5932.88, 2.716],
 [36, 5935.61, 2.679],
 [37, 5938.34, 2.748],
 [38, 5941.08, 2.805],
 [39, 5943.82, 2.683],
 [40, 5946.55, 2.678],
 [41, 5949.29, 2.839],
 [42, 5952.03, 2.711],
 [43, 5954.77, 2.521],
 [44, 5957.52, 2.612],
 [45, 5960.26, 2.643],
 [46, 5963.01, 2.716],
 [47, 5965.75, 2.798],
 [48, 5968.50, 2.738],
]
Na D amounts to 0.9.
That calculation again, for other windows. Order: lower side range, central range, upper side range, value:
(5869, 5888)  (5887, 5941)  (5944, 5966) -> 1.9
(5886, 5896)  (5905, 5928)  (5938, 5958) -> 0.7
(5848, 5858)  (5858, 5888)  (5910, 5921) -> -0.9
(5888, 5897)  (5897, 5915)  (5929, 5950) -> 0.2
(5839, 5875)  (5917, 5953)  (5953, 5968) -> 0.2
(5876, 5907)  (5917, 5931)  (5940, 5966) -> 0.5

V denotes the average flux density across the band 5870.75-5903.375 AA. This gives 2.7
